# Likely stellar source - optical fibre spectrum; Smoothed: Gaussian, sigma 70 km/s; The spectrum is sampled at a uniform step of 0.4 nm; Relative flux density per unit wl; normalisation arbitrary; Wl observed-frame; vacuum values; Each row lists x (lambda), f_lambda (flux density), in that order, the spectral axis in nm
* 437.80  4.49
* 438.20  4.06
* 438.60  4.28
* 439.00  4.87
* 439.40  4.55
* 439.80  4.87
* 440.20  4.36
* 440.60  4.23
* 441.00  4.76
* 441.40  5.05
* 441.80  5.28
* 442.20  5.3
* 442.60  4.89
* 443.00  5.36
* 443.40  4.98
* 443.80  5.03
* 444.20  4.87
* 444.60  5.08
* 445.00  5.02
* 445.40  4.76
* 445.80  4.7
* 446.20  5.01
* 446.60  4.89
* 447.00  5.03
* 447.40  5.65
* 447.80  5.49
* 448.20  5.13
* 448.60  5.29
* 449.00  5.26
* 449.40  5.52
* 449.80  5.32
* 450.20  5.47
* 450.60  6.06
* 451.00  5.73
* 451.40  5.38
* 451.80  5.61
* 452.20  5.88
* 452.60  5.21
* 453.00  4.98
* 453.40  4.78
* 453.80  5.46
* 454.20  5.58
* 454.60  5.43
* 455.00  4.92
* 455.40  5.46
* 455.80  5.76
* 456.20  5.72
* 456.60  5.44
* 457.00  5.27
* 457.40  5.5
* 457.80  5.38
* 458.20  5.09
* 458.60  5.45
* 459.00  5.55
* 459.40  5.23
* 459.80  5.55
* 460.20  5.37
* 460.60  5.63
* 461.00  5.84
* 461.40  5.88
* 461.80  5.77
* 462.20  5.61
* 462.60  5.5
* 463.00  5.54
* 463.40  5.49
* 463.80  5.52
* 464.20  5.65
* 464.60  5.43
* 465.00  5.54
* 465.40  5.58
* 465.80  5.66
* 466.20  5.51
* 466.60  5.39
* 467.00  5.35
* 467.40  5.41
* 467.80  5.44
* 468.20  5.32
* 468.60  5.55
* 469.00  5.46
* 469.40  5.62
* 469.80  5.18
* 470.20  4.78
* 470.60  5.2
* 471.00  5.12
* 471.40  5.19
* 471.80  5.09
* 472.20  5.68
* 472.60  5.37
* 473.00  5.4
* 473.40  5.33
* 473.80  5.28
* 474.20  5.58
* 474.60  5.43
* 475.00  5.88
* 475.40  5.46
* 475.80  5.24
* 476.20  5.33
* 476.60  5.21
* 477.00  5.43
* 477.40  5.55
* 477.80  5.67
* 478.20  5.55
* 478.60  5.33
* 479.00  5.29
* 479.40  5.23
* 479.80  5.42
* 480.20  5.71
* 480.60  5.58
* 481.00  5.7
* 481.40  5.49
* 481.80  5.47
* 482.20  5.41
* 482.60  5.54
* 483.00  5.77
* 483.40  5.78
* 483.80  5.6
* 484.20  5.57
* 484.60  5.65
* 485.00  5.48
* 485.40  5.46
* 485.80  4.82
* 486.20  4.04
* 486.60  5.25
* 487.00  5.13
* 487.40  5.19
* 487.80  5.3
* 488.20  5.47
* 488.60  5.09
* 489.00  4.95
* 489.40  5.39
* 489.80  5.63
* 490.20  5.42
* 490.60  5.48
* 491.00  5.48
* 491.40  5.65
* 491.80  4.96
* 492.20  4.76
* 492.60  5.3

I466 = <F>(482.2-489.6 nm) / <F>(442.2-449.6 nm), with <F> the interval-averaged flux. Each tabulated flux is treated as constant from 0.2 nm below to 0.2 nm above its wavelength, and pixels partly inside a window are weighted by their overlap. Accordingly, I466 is 1.04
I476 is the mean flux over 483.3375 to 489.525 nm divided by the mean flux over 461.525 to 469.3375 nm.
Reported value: 1.0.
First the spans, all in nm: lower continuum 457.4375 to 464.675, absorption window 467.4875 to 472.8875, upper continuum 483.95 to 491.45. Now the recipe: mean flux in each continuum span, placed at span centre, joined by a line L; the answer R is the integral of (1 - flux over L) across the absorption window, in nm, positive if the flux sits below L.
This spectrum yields 0.13 nm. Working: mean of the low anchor 5.53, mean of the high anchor 5.28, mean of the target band 5.31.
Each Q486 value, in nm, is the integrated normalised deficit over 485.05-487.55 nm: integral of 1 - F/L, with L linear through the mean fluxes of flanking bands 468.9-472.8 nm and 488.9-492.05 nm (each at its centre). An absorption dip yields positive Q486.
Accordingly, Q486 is 0.16 nm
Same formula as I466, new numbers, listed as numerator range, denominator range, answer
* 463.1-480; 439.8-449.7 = 1.07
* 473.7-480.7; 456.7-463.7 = 0.99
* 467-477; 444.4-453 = 1.01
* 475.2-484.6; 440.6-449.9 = 1.08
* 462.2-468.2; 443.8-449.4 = 1.08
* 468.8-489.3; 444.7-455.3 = 1.01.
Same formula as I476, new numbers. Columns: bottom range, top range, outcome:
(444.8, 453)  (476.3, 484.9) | 1.04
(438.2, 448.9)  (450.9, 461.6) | 1.10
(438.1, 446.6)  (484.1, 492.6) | 1.08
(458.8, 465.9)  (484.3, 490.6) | 0.94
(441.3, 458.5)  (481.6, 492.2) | 1.01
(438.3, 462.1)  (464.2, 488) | 1.03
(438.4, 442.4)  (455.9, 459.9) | 1.14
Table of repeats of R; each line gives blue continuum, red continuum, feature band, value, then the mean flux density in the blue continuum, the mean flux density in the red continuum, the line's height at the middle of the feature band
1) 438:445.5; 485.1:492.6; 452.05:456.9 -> -0.447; 4.82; 5.2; 4.92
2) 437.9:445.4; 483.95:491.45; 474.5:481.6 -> -0.395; 4.82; 5.28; 5.18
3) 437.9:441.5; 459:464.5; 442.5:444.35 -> -0.125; 4.54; 5.58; 4.72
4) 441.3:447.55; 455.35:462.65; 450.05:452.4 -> -0.187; 5.05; 5.53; 5.27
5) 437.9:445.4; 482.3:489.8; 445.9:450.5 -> -0.367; 4.82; 5.31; 4.89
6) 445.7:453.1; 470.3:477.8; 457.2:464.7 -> -0.221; 5.36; 5.38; 5.37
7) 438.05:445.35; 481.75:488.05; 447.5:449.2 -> -0.141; 4.83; 5.34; 4.91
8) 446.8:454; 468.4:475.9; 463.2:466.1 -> -0.095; 5.4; 5.36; 5.38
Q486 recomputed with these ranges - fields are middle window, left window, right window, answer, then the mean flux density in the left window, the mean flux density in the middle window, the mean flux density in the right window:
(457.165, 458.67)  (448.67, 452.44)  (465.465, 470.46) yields 0.04 nm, 5.57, 5.34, 5.39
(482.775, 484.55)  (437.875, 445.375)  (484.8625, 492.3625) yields -0.17 nm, 4.82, 5.68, 5.21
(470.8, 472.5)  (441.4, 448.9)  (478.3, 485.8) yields 0.04 nm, 5.1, 5.28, 5.51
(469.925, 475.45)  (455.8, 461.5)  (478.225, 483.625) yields 0.17 nm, 5.5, 5.34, 5.52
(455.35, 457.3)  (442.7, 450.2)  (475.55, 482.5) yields -0.11 nm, 5.14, 5.53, 5.45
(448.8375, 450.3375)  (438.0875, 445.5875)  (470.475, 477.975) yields -0.13 nm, 4.83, 5.39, 5.39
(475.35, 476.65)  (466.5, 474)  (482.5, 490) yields 0.00 nm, 5.32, 5.3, 5.32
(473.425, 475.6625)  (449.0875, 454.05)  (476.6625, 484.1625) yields 0.00 nm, 5.45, 5.5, 5.52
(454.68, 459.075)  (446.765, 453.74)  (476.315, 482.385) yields 0.00 nm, 5.4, 5.41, 5.47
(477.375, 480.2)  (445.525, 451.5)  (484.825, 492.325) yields -0.11 nm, 5.32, 5.45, 5.21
